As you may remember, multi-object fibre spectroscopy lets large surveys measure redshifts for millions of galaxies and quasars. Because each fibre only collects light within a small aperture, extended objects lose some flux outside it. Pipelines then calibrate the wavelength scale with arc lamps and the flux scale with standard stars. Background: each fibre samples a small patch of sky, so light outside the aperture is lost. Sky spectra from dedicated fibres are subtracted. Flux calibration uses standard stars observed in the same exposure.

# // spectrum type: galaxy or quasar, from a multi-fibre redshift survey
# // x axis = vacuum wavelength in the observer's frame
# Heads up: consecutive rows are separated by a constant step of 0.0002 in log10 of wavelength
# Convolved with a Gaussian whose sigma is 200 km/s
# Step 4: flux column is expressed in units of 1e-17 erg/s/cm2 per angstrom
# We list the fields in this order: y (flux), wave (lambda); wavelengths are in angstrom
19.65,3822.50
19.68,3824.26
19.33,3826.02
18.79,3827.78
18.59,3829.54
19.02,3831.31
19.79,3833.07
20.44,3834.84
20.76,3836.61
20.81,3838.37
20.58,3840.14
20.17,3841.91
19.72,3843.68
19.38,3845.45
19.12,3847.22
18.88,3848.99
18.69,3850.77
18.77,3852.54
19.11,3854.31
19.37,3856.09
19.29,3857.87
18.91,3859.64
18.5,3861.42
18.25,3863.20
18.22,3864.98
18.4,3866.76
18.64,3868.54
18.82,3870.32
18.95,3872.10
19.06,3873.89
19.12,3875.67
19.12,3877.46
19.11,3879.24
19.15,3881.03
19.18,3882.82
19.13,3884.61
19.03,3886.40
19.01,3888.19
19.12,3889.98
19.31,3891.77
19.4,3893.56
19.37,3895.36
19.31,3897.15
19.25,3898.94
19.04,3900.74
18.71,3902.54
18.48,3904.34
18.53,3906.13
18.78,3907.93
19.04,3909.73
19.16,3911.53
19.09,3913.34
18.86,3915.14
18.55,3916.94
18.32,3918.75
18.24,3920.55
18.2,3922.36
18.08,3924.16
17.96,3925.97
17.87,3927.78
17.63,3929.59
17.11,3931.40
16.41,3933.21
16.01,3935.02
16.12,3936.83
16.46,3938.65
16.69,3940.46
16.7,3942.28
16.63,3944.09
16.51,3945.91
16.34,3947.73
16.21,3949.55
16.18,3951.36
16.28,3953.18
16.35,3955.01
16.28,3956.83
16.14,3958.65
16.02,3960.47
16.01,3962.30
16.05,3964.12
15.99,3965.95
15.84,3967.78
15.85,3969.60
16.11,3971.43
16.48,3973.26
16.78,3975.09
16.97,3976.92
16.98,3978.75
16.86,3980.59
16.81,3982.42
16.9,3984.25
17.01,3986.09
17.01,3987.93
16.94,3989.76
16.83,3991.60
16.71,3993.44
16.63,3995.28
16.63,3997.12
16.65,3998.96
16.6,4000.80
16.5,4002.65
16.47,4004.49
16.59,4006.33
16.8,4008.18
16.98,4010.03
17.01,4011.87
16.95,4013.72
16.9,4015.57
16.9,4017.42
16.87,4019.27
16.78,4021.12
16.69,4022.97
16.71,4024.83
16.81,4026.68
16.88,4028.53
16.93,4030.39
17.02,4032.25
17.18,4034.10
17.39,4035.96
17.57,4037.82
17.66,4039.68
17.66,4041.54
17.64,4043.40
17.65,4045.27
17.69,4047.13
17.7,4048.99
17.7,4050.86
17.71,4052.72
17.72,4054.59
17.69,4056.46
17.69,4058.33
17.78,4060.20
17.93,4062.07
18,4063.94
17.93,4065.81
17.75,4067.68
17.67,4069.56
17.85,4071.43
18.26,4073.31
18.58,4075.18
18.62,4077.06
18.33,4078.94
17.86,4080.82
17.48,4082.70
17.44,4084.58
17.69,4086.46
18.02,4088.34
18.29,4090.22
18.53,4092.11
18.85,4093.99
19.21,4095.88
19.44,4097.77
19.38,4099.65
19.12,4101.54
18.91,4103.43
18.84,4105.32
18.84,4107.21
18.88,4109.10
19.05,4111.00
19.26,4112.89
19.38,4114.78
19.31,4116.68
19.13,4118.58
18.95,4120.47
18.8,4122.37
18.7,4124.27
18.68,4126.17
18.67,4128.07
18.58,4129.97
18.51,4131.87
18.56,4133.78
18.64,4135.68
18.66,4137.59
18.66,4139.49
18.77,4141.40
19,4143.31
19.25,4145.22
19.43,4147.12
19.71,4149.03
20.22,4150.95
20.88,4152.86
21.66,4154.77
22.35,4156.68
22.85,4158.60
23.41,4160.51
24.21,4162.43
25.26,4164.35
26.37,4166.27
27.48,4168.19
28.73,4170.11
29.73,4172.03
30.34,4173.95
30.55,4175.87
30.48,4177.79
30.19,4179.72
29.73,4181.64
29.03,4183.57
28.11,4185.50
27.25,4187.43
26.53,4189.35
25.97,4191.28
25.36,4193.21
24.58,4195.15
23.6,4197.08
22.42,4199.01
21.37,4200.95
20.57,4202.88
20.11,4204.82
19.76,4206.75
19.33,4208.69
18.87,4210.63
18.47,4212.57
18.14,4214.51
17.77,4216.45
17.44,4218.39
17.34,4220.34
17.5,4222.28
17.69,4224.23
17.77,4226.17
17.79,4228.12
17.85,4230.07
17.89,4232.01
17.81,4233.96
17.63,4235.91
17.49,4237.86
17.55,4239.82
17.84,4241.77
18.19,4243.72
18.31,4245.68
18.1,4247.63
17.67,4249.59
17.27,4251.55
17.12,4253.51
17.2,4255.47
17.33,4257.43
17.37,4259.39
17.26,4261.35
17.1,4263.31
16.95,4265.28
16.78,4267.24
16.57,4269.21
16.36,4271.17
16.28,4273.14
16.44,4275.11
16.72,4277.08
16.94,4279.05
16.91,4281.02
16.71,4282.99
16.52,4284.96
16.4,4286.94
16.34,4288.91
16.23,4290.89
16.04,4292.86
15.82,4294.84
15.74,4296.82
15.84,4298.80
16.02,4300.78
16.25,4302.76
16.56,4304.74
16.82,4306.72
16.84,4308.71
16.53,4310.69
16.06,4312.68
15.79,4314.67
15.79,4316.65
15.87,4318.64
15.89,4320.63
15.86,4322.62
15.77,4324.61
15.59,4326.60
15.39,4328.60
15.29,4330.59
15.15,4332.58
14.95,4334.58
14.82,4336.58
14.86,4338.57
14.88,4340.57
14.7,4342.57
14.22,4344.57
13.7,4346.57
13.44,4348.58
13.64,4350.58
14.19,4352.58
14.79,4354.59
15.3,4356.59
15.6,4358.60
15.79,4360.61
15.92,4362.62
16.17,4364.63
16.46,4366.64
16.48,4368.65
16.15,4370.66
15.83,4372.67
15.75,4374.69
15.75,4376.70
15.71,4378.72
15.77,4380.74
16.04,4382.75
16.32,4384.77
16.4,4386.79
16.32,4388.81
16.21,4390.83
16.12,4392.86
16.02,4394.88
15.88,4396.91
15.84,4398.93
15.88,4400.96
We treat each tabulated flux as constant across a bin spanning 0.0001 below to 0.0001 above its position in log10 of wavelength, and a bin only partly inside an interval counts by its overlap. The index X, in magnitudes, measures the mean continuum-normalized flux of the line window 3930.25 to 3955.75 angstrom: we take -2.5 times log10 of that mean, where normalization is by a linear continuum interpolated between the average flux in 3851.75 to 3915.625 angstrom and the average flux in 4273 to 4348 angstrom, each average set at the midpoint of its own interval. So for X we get 0.13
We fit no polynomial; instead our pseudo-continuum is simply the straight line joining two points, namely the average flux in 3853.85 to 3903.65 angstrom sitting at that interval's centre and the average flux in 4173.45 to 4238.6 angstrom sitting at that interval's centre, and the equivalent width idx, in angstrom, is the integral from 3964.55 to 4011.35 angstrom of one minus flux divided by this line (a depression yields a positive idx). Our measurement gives 7.9 angstrom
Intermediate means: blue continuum 19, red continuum 22.1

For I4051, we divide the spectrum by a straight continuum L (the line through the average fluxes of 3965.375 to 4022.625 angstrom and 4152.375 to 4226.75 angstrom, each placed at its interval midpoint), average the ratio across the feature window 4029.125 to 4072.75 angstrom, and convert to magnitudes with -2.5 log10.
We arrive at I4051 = 0.06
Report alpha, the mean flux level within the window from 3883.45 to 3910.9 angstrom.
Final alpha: 19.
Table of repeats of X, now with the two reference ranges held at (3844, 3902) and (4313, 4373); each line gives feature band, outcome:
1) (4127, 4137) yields -0.10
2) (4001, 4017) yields 0.07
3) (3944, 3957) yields 0.13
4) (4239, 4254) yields -0.11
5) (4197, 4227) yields -0.17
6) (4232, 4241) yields -0.10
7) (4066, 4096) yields -0.05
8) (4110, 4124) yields -0.12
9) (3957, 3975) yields 0.14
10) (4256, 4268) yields -0.08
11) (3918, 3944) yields 0.08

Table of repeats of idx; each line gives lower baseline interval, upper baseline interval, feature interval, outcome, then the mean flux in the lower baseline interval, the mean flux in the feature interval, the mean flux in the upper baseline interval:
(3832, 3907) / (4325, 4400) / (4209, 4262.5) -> -4.3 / 19.2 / 17.7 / 15.4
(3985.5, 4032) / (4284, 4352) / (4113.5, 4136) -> -3.5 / 16.8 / 18.8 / 15.6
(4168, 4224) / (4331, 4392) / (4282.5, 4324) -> 4.9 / 23.9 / 16.2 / 15.4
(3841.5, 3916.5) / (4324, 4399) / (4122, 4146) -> -2.2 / 19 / 18.7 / 15.4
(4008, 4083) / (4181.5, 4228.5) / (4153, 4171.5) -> -3.7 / 17.5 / 24.7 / 21.6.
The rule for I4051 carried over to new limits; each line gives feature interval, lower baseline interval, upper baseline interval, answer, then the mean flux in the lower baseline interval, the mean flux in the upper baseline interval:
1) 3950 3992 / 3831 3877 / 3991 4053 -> 0.08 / 19.3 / 17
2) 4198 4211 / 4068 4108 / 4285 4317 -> -0.19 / 18.4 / 16.2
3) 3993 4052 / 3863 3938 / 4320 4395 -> 0.04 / 18.5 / 15.4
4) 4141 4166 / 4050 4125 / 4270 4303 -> -0.21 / 18.4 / 16.3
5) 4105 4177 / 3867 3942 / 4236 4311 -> -0.22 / 18.5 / 16.9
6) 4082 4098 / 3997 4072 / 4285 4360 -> -0.08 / 17.3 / 15.5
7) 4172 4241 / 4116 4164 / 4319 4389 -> -0.19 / 19.9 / 15.4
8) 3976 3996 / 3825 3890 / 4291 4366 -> 0.08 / 19.2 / 15.5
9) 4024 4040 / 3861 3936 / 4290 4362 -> 0.03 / 18.6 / 15.4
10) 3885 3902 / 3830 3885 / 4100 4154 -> 0.00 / 19.2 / 19.1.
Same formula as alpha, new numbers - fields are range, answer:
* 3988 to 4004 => 16.7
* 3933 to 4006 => 16.5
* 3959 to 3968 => 16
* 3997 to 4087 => 17.4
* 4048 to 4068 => 17.8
